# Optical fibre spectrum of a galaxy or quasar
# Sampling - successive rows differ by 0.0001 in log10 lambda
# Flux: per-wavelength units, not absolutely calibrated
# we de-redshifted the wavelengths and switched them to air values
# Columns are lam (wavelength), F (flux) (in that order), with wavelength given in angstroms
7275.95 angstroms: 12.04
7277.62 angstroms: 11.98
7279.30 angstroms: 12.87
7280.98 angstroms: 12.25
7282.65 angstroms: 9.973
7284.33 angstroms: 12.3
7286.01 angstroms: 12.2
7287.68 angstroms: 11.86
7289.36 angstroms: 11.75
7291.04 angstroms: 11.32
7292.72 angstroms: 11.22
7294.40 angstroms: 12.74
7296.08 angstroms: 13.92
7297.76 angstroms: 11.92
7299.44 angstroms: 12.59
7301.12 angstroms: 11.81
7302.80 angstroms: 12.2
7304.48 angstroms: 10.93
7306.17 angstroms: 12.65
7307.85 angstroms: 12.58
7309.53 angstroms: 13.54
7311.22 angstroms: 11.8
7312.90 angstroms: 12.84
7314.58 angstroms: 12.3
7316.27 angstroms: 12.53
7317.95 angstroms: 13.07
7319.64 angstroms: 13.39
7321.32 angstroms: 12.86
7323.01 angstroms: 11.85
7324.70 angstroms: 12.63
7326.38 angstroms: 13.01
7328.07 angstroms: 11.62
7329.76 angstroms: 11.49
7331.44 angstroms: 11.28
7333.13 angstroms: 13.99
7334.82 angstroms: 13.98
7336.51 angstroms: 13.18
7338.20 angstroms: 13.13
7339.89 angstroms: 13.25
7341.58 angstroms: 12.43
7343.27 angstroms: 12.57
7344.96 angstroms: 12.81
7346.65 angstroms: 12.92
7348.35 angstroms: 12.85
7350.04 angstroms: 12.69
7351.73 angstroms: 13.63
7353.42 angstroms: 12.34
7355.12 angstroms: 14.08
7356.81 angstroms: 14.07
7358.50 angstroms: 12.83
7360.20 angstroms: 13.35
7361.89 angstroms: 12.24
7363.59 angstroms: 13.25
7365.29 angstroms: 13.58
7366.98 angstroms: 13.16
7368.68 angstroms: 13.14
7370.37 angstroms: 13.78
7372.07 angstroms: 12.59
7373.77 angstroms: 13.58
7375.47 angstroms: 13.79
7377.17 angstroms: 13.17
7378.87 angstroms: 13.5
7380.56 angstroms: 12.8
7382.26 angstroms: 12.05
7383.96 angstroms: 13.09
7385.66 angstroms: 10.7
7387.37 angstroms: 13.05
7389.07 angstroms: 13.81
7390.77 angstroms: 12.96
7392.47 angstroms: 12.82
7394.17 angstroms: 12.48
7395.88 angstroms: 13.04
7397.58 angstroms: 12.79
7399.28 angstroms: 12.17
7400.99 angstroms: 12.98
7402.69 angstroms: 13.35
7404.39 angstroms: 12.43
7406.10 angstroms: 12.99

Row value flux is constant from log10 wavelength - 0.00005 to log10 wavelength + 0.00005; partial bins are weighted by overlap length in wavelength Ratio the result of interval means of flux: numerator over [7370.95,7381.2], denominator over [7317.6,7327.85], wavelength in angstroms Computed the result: 1.04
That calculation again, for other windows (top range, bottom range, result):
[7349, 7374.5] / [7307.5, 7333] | 1.06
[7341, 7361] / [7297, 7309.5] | 1.07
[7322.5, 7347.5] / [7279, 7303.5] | 1.05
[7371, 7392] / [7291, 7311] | 1.05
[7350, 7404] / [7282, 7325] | 1.06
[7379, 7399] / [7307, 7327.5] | 1.00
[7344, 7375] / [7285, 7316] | 1.08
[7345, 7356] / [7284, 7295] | 1.10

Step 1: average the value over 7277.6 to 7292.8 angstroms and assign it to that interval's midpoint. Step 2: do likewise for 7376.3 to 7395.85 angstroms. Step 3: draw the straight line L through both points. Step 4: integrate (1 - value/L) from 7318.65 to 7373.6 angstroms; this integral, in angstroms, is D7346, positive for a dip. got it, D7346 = -2.5 angstroms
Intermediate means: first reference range 11.8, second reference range 12.8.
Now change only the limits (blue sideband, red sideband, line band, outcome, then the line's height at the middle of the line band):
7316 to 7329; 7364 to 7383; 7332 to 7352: -0.4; 12.8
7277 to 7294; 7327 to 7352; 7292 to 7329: -0.6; 12.2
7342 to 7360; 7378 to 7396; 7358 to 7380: -0.5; 12.9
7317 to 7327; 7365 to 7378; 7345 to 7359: 0.0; 13.1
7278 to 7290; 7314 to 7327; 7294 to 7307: -0.1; 12.3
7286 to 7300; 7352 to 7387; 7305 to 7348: -0.5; 12.6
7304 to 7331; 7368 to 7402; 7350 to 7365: -0.6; 12.7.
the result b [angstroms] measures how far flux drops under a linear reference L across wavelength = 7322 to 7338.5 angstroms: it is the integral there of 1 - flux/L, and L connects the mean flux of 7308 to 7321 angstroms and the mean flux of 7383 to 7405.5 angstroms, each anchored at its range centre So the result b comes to 0.2 angstroms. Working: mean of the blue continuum 12.8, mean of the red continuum 12.7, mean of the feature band 12.6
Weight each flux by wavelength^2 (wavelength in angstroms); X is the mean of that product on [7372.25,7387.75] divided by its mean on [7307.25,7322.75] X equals 1.03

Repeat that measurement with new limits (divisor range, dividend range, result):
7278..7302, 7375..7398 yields 1.09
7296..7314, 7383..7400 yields 1.05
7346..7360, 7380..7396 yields 0.97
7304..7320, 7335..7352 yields 1.04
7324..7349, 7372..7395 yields 1.02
